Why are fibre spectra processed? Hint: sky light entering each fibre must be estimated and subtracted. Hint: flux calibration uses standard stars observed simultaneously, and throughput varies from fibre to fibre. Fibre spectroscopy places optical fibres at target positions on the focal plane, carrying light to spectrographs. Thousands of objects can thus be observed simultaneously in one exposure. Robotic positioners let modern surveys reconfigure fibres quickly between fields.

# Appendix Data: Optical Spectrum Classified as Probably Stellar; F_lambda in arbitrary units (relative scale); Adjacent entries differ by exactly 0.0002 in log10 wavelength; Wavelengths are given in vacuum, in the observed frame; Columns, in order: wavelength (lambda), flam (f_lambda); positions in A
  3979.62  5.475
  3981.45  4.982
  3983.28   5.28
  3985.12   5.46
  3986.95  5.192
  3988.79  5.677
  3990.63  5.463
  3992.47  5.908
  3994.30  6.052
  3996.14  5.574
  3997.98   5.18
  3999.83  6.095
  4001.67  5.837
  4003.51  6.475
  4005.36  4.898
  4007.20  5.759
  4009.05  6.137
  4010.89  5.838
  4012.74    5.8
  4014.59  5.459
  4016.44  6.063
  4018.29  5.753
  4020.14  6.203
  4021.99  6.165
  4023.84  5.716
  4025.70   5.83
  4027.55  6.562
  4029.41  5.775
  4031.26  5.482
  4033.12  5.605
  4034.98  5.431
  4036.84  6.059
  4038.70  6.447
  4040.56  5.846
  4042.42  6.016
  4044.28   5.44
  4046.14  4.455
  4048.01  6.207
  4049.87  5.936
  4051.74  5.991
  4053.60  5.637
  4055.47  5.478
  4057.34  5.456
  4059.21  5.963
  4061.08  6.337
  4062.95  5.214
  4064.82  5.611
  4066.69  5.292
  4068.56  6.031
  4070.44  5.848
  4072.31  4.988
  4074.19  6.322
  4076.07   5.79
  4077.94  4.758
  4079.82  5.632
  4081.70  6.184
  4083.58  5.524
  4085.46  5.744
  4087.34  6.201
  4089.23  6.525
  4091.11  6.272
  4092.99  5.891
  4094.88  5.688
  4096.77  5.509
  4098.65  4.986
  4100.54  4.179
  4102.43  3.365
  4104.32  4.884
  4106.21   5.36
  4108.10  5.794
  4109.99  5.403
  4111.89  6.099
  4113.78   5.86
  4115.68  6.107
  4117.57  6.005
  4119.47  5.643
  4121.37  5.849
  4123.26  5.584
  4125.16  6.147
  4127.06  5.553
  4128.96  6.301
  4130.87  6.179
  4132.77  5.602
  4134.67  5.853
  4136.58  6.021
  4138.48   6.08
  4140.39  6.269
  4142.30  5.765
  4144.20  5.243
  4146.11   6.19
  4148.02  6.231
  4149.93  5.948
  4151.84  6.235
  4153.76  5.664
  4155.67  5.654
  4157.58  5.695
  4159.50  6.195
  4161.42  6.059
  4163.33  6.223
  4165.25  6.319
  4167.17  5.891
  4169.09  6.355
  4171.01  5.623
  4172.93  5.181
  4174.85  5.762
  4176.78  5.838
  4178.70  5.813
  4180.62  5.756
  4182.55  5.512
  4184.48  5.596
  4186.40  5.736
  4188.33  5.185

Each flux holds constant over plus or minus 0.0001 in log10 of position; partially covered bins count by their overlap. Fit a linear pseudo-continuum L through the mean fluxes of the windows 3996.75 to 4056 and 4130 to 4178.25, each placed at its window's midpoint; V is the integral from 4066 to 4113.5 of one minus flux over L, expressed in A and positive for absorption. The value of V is 2.62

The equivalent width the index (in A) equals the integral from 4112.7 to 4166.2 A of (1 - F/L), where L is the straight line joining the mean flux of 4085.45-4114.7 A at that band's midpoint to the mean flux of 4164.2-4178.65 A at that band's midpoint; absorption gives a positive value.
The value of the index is -2.5 A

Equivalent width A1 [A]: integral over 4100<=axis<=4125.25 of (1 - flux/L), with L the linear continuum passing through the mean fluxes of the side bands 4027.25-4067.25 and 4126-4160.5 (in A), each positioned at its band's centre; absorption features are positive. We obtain 1.8 A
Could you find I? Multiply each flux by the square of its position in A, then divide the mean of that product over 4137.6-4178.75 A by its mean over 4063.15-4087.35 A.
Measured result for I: 1.09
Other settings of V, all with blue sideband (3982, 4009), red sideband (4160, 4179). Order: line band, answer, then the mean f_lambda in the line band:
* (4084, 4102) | 0.62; 5.6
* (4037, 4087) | 0.31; 5.71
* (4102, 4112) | 1.12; 5.16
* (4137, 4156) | -0.19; 5.94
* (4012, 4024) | -0.46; 5.89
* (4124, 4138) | -0.23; 5.95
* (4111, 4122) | -0.18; 5.93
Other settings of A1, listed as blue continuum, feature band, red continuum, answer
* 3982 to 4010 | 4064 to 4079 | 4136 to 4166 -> 0.6 A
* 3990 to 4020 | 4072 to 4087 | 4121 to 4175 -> 0.5 A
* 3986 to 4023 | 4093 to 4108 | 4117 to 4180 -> 2.3 A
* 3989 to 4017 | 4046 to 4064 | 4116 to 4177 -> 0.3 A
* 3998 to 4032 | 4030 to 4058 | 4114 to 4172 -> 0.9 A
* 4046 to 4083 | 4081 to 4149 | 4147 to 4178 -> 1.0 A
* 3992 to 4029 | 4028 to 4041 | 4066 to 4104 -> -0.2 A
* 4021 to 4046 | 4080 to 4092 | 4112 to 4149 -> -0.3 A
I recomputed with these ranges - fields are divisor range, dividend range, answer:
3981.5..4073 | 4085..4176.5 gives 1.06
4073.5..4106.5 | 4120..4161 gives 1.11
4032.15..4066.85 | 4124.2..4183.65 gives 1.09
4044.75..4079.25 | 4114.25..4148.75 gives 1.09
